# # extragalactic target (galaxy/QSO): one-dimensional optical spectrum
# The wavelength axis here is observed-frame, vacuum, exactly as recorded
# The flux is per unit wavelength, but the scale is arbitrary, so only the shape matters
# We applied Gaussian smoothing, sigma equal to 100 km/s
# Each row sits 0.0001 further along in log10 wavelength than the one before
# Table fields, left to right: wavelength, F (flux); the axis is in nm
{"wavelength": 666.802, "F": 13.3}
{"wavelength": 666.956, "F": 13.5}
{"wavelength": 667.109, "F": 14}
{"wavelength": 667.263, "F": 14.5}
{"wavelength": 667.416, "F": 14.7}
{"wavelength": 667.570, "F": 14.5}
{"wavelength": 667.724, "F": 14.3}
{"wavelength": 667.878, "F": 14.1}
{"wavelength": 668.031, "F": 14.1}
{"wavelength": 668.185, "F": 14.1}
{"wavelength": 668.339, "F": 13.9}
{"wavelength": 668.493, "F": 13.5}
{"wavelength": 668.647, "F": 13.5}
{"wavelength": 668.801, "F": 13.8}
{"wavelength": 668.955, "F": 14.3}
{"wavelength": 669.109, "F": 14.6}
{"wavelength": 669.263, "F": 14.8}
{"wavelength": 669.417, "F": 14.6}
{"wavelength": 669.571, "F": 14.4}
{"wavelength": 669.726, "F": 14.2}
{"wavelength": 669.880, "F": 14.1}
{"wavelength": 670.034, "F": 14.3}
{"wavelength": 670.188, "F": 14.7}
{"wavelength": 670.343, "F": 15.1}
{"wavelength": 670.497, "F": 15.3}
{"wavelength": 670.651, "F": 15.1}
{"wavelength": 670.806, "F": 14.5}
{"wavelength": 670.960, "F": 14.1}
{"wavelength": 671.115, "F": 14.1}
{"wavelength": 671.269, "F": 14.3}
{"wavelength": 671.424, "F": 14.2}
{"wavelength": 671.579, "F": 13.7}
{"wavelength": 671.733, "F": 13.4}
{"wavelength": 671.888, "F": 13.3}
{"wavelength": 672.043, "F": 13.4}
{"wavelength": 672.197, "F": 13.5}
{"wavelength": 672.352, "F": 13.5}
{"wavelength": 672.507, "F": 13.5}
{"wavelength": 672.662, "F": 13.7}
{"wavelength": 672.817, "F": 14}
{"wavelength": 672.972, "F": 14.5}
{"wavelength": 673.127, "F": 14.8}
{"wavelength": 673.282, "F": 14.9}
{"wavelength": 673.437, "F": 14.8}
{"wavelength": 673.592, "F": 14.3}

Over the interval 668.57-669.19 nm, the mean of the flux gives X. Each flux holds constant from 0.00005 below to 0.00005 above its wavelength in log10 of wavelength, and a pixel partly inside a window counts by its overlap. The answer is 14.1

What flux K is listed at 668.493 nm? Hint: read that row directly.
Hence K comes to 13.5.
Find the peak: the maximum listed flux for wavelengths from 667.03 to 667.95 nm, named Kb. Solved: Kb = 14.7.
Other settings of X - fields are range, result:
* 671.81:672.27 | 13.4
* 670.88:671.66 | 14.1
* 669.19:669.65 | 14.6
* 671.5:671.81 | 13.6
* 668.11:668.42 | 14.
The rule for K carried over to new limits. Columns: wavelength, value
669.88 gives 14.1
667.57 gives 14.5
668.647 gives 13.5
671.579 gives 13.7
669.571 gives 14.4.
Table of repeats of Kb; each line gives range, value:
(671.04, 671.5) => 14.3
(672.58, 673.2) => 14.8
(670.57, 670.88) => 15.1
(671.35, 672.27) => 14.2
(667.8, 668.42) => 14.1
